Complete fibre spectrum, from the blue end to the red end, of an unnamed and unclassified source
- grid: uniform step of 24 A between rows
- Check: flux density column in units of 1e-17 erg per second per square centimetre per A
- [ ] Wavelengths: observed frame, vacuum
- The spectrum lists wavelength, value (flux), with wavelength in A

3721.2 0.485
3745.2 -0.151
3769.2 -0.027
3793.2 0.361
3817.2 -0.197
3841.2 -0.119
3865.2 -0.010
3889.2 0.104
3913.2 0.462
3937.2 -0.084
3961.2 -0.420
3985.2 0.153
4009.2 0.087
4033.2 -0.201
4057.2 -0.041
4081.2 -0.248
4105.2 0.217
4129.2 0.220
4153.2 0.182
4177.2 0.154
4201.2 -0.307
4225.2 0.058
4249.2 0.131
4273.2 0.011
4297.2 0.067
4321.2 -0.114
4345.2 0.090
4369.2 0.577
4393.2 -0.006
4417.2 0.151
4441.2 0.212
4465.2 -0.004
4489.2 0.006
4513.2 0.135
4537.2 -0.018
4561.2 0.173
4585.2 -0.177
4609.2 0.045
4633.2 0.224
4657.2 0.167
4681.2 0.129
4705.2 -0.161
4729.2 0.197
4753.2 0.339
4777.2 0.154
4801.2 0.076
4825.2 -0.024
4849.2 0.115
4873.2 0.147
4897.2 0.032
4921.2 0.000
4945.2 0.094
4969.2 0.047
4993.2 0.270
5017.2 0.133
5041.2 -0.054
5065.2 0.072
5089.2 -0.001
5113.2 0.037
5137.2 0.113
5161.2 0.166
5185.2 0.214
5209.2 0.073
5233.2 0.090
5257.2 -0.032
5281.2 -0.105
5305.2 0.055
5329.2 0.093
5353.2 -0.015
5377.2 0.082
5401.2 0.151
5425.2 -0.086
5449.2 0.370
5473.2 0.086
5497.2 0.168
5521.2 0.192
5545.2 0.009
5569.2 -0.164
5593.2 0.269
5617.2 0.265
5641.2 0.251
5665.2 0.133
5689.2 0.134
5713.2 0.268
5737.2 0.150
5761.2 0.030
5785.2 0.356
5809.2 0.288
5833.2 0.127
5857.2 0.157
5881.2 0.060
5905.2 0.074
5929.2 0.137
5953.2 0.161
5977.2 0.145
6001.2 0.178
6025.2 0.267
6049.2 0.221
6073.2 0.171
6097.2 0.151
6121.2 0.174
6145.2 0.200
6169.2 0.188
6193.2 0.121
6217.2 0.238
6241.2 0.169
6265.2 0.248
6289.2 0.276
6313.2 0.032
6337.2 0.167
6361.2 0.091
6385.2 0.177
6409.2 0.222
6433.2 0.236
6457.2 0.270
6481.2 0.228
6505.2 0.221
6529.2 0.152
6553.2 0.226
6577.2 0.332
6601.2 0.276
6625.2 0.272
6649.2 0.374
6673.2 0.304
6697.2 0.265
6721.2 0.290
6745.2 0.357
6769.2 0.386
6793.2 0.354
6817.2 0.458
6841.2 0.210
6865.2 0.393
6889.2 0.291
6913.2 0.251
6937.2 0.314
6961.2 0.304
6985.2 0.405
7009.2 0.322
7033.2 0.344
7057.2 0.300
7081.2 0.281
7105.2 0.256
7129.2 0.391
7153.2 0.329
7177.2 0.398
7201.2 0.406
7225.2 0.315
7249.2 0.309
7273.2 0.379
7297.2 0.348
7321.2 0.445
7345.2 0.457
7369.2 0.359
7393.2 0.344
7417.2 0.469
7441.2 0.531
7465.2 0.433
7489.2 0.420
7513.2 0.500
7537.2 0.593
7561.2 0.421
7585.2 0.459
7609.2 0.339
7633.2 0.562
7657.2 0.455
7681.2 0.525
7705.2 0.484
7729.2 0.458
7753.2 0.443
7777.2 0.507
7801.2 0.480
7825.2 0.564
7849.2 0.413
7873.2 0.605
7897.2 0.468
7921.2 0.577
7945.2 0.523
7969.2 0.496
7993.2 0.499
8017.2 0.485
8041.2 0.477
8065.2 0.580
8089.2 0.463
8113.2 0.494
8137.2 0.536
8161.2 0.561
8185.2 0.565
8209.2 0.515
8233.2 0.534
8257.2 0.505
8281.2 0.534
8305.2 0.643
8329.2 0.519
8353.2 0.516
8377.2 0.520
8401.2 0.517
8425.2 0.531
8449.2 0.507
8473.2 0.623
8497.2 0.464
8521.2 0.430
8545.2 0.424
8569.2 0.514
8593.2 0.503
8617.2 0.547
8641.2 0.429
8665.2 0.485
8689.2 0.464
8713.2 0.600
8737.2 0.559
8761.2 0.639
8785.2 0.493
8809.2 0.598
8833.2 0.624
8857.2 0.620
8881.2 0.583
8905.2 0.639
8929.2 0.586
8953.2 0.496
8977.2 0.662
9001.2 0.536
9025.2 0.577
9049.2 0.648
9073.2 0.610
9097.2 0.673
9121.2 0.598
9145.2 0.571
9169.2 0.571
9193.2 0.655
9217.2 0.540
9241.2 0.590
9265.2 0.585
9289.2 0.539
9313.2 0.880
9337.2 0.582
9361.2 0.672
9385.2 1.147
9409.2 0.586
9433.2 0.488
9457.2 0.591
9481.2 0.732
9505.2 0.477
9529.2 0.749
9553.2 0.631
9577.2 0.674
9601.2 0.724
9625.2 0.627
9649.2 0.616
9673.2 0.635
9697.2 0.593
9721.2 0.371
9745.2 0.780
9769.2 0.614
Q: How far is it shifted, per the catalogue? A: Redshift 0.648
